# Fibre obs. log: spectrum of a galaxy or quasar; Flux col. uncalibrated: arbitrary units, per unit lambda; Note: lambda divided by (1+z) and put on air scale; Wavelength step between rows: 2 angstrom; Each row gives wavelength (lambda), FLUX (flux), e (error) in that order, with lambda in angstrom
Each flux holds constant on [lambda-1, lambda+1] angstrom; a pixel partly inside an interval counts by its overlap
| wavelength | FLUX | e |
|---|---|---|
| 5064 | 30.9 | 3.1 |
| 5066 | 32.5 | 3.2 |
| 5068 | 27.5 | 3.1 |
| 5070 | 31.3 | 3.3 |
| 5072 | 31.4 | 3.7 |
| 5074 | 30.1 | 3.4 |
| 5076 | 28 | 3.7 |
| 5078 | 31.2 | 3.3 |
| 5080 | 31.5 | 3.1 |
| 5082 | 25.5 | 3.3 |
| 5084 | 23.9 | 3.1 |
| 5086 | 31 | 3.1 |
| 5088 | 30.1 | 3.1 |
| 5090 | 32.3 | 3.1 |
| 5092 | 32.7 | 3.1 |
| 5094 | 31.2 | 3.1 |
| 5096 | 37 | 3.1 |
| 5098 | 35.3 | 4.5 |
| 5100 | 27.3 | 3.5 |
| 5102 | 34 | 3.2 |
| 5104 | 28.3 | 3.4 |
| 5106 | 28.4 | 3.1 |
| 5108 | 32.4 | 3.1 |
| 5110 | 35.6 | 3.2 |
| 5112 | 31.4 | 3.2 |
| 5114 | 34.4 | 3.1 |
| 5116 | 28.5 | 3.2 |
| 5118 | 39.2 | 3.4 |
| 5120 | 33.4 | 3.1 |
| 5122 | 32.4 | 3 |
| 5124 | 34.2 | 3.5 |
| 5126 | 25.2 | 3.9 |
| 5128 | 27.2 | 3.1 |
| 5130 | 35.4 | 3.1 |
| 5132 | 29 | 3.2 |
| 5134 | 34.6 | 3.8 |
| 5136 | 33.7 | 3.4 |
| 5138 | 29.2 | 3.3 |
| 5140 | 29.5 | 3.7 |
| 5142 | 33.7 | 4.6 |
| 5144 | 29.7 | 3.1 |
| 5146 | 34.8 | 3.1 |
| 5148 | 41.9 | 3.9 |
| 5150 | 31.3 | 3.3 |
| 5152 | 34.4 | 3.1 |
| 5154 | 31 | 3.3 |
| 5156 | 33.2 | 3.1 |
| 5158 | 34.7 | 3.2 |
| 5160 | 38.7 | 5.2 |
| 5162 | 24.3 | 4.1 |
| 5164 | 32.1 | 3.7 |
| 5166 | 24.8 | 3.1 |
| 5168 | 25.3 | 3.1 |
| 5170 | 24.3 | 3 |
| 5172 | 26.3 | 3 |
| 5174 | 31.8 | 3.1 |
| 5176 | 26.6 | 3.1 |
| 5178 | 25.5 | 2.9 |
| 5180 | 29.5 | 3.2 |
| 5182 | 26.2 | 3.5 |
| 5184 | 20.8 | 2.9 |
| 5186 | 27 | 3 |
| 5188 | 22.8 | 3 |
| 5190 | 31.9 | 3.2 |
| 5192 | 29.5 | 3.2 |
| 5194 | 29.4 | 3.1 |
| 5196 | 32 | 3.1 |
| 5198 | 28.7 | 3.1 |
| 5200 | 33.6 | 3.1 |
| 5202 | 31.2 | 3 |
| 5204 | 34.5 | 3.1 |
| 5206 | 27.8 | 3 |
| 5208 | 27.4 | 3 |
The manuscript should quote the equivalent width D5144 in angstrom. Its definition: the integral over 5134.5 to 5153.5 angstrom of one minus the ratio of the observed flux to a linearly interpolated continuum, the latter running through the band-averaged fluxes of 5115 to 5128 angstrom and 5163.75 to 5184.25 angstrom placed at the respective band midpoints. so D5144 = -2.3 angstrom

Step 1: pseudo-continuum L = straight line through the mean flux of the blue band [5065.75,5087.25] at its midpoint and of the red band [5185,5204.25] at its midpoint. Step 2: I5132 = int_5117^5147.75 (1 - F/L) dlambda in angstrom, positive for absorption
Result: -2.8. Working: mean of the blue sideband 29.3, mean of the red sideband 29.9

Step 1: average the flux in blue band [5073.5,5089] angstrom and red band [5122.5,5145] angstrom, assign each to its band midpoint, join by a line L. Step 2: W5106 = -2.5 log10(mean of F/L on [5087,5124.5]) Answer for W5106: -0.09 mag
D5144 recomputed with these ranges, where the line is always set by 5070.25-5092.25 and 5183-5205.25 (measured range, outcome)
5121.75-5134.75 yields -0.65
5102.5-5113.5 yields -0.70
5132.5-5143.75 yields -0.90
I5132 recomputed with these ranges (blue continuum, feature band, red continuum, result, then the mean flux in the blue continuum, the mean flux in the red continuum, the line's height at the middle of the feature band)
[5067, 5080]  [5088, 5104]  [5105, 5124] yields -0.38 angstrom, 30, 32.9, 31.6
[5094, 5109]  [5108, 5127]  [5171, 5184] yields -1.16 angstrom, 31.8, 27.1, 30.8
